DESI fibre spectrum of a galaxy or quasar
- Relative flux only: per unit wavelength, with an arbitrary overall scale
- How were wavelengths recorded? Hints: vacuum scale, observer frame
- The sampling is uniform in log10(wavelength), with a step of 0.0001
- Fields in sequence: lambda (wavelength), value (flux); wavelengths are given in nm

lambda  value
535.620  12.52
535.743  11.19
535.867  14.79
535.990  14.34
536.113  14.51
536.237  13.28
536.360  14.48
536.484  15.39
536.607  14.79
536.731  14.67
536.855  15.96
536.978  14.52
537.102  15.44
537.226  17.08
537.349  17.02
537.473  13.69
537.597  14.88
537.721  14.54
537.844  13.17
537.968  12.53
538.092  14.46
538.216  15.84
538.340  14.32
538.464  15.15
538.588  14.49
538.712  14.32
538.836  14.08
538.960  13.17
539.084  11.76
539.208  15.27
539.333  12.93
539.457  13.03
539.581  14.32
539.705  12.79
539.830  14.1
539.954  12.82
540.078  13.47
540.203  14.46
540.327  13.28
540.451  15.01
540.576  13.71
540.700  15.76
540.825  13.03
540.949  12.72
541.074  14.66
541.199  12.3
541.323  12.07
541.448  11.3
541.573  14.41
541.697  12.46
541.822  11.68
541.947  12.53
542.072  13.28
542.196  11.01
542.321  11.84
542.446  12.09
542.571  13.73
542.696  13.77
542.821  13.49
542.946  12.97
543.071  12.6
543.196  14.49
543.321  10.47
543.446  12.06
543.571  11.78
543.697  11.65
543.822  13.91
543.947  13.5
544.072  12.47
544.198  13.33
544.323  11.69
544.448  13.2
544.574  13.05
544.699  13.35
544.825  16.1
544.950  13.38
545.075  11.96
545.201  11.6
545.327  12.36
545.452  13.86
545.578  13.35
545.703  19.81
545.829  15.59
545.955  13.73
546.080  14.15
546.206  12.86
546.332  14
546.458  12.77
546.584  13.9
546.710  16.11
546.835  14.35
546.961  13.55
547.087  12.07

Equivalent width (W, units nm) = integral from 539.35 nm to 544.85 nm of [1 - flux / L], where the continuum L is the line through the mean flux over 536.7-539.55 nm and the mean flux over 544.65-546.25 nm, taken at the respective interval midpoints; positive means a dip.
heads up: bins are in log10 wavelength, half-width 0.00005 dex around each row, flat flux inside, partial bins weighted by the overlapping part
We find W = 0.45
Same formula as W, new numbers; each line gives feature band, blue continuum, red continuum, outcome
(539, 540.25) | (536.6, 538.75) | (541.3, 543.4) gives 0.04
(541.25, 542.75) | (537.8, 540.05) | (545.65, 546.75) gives 0.18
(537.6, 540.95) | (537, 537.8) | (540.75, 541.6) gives 0.05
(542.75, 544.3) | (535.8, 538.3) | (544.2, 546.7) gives 0.14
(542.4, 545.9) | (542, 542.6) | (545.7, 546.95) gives 0.00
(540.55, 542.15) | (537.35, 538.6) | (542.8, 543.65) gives 0.02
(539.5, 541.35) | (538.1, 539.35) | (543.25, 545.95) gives 0.04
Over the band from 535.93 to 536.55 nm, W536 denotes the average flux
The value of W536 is 14.4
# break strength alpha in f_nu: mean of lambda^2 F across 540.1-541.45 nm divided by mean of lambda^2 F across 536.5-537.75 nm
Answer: 0.9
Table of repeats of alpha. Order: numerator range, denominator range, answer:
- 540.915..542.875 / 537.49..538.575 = 0.90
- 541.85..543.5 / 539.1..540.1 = 0.95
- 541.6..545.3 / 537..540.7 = 0.91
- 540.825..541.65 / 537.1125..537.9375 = 0.87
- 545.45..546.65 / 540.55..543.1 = 1.13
